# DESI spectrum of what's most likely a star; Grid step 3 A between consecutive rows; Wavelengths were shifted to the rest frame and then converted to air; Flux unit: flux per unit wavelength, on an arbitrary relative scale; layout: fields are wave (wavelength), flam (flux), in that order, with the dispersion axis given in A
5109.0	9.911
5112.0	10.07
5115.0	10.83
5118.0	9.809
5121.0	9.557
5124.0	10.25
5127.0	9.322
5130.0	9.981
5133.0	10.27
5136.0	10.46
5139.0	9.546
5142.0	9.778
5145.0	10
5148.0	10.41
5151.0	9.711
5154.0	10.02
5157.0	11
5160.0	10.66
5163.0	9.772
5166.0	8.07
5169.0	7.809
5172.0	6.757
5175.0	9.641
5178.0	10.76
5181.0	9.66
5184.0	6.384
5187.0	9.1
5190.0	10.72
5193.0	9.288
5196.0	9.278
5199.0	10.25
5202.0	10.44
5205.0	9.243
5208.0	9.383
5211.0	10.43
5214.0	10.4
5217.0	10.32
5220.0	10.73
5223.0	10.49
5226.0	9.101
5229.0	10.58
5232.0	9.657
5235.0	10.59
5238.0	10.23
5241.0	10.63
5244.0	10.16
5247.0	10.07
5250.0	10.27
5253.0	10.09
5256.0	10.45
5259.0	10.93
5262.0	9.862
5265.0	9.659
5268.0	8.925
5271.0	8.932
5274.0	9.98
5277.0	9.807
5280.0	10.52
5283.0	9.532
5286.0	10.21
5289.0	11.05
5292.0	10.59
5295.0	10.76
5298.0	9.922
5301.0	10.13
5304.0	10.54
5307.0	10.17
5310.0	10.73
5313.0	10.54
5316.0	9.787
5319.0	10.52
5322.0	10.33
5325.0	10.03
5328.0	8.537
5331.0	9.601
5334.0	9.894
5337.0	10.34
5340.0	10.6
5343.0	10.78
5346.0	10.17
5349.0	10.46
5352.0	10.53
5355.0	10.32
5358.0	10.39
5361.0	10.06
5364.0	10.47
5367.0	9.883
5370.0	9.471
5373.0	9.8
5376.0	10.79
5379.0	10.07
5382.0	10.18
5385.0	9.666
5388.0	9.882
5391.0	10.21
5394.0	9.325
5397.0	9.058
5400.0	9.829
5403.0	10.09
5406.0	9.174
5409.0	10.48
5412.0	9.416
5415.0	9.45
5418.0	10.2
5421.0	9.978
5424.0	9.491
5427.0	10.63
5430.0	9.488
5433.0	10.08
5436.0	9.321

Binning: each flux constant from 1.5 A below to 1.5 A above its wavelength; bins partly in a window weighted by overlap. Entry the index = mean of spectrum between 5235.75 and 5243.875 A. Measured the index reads 10.4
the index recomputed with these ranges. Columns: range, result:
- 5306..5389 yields 10.1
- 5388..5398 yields 9.61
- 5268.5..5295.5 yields 10.1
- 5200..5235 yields 10.1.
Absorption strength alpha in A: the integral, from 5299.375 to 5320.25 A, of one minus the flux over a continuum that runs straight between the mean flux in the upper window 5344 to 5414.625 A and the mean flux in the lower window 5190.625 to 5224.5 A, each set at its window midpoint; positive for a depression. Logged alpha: -0.7 A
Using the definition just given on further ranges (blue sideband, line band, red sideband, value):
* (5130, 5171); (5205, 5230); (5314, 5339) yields -0.73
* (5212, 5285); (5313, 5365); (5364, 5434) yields -1.16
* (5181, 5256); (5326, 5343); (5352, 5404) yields 0.13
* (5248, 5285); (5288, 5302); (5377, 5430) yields -0.82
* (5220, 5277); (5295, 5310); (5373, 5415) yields -0.50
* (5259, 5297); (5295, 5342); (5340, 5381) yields -0.01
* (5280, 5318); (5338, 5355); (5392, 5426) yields -0.71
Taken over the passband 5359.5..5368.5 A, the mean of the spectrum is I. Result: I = 10.1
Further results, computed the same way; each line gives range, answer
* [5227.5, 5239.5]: 10.3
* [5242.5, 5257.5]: 10.2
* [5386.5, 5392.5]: 10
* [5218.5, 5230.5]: 10.2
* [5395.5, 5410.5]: 9.73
